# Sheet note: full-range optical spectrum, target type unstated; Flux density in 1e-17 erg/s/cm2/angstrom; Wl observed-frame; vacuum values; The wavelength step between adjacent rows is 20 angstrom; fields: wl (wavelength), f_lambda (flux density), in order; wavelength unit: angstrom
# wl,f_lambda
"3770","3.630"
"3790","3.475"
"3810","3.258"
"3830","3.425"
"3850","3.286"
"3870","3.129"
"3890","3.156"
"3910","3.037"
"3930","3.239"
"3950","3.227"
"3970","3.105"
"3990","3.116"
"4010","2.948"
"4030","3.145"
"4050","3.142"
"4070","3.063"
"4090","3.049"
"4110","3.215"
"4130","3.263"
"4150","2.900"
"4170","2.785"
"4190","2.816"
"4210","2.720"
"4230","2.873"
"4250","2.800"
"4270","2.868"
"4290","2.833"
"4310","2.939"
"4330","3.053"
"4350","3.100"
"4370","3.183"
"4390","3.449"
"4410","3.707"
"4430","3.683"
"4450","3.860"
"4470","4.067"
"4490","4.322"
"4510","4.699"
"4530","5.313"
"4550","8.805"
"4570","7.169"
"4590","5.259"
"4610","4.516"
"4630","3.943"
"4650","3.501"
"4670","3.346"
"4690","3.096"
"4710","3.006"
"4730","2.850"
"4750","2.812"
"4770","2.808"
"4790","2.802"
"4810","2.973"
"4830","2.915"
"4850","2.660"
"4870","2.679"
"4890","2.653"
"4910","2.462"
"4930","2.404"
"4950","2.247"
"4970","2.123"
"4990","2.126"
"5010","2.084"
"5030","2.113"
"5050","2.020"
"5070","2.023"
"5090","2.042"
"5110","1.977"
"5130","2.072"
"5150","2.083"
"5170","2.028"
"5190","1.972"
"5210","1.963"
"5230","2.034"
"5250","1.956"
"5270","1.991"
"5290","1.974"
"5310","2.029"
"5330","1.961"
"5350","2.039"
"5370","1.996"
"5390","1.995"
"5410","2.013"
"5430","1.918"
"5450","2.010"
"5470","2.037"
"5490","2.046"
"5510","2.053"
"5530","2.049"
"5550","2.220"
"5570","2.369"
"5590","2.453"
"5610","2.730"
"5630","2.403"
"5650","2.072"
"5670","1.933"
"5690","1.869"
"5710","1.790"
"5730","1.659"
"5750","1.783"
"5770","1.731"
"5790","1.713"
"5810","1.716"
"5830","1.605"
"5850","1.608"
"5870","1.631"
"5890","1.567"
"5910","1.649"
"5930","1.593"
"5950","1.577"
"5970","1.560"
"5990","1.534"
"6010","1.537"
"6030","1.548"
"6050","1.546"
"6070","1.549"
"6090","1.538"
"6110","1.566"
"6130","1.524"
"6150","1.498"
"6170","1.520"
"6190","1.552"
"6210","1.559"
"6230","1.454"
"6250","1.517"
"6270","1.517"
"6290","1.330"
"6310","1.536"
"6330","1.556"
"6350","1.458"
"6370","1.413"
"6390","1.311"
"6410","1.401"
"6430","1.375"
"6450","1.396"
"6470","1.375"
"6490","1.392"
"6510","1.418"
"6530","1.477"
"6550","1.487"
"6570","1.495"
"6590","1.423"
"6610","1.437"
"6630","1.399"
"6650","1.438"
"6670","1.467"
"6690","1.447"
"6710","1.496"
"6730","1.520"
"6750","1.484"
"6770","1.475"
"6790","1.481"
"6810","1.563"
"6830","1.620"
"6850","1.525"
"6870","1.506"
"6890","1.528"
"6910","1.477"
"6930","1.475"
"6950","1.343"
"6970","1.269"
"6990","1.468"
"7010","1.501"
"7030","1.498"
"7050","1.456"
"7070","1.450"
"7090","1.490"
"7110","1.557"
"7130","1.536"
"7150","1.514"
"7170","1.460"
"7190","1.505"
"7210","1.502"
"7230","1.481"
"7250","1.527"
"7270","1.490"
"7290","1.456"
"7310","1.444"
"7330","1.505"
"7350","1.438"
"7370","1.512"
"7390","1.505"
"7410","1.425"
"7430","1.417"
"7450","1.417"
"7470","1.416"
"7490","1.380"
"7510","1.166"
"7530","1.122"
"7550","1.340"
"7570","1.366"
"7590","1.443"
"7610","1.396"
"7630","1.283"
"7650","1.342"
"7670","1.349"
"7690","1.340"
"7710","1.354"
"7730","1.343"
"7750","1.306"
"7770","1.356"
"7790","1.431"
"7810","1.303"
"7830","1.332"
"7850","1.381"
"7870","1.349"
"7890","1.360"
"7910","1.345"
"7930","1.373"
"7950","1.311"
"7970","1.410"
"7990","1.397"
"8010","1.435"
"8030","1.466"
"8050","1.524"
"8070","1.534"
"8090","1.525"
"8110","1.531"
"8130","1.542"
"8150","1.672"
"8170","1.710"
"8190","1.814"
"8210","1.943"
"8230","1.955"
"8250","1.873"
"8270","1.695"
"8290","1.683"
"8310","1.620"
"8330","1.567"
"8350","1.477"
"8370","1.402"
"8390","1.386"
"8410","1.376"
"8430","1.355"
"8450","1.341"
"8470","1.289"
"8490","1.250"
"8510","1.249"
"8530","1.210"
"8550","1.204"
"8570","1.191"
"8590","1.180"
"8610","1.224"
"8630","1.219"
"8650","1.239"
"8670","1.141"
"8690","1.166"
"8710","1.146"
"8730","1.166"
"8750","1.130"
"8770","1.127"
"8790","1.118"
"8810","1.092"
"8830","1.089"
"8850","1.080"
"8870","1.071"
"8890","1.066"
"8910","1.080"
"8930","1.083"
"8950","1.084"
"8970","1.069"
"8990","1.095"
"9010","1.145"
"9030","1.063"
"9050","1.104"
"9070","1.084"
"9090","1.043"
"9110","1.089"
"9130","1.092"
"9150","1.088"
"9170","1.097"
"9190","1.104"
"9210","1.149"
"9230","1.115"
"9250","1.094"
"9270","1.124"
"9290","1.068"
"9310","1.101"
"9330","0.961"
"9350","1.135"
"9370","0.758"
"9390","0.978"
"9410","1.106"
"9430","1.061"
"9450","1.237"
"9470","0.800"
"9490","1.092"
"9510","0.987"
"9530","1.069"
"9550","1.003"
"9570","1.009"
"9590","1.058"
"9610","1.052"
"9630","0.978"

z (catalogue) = 1.94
